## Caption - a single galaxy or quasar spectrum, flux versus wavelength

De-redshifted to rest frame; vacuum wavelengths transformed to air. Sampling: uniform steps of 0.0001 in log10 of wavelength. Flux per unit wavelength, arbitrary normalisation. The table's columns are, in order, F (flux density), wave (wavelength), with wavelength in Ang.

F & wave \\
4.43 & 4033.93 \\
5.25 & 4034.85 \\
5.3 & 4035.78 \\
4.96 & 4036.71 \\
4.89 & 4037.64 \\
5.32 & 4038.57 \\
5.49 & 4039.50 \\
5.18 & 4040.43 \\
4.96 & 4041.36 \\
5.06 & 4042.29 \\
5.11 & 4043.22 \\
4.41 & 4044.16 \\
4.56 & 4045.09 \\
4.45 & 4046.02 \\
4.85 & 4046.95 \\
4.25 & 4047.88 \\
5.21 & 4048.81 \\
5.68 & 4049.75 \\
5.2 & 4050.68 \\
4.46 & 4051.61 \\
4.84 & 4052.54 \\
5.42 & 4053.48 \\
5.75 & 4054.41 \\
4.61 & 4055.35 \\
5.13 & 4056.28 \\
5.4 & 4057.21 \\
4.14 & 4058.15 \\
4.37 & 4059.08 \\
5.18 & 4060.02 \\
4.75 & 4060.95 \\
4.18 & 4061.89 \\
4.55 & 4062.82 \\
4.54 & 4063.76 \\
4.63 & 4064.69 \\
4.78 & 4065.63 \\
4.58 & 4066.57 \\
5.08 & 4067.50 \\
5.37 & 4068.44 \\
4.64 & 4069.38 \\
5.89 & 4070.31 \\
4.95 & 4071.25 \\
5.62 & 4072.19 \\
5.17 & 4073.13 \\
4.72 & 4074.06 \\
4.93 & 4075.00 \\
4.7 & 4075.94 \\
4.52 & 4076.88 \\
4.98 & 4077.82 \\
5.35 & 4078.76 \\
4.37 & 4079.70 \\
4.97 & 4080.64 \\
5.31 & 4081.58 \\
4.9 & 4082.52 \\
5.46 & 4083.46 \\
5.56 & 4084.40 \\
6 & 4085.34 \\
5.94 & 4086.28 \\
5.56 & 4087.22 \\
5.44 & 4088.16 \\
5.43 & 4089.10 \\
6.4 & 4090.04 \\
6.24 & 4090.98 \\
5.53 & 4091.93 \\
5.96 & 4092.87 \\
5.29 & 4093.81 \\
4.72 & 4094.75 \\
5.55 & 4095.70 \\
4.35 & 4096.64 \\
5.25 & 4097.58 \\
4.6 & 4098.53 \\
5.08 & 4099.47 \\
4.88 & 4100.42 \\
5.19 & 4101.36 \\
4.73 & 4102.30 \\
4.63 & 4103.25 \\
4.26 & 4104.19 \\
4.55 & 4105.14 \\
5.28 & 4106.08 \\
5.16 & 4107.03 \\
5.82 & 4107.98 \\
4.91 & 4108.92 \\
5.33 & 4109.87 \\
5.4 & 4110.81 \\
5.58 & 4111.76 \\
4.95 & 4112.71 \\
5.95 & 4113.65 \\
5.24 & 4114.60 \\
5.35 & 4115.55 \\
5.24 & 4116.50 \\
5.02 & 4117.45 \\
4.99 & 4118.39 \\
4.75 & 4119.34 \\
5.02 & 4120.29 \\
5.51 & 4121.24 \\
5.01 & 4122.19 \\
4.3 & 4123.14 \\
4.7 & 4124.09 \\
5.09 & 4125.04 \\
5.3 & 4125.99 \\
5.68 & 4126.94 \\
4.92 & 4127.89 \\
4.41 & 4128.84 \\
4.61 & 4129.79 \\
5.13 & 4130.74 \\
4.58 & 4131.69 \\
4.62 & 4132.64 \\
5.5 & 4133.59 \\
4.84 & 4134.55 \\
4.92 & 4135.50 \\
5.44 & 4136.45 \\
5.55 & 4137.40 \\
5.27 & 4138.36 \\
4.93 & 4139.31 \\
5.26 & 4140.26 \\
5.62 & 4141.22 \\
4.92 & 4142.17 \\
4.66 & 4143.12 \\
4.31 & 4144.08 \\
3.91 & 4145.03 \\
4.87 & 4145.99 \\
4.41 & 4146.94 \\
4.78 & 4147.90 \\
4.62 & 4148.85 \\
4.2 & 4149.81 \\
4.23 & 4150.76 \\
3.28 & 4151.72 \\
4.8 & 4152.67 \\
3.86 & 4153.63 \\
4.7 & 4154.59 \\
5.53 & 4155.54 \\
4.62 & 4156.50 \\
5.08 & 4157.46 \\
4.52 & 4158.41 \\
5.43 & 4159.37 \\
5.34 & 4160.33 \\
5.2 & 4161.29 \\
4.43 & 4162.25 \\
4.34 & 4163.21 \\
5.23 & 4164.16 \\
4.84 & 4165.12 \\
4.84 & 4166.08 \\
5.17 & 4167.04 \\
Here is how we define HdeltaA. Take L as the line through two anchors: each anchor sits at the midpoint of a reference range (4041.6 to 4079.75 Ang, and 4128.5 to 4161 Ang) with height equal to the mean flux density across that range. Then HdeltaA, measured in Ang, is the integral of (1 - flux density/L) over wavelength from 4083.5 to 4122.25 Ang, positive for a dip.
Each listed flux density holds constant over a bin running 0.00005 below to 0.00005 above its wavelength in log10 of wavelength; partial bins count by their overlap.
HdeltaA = -3.38 Ang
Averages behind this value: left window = 4.89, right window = 4.79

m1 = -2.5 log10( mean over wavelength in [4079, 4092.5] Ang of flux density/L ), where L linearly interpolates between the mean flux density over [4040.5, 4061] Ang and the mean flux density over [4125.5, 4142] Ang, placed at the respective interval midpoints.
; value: -0.11 mag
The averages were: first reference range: 4.91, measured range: 5.51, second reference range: 5.09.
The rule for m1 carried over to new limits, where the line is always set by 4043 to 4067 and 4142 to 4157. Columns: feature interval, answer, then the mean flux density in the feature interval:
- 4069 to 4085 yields -0.08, 5.07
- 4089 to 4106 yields -0.11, 5.14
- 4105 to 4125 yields -0.12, 5.15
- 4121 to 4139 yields -0.11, 5.01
